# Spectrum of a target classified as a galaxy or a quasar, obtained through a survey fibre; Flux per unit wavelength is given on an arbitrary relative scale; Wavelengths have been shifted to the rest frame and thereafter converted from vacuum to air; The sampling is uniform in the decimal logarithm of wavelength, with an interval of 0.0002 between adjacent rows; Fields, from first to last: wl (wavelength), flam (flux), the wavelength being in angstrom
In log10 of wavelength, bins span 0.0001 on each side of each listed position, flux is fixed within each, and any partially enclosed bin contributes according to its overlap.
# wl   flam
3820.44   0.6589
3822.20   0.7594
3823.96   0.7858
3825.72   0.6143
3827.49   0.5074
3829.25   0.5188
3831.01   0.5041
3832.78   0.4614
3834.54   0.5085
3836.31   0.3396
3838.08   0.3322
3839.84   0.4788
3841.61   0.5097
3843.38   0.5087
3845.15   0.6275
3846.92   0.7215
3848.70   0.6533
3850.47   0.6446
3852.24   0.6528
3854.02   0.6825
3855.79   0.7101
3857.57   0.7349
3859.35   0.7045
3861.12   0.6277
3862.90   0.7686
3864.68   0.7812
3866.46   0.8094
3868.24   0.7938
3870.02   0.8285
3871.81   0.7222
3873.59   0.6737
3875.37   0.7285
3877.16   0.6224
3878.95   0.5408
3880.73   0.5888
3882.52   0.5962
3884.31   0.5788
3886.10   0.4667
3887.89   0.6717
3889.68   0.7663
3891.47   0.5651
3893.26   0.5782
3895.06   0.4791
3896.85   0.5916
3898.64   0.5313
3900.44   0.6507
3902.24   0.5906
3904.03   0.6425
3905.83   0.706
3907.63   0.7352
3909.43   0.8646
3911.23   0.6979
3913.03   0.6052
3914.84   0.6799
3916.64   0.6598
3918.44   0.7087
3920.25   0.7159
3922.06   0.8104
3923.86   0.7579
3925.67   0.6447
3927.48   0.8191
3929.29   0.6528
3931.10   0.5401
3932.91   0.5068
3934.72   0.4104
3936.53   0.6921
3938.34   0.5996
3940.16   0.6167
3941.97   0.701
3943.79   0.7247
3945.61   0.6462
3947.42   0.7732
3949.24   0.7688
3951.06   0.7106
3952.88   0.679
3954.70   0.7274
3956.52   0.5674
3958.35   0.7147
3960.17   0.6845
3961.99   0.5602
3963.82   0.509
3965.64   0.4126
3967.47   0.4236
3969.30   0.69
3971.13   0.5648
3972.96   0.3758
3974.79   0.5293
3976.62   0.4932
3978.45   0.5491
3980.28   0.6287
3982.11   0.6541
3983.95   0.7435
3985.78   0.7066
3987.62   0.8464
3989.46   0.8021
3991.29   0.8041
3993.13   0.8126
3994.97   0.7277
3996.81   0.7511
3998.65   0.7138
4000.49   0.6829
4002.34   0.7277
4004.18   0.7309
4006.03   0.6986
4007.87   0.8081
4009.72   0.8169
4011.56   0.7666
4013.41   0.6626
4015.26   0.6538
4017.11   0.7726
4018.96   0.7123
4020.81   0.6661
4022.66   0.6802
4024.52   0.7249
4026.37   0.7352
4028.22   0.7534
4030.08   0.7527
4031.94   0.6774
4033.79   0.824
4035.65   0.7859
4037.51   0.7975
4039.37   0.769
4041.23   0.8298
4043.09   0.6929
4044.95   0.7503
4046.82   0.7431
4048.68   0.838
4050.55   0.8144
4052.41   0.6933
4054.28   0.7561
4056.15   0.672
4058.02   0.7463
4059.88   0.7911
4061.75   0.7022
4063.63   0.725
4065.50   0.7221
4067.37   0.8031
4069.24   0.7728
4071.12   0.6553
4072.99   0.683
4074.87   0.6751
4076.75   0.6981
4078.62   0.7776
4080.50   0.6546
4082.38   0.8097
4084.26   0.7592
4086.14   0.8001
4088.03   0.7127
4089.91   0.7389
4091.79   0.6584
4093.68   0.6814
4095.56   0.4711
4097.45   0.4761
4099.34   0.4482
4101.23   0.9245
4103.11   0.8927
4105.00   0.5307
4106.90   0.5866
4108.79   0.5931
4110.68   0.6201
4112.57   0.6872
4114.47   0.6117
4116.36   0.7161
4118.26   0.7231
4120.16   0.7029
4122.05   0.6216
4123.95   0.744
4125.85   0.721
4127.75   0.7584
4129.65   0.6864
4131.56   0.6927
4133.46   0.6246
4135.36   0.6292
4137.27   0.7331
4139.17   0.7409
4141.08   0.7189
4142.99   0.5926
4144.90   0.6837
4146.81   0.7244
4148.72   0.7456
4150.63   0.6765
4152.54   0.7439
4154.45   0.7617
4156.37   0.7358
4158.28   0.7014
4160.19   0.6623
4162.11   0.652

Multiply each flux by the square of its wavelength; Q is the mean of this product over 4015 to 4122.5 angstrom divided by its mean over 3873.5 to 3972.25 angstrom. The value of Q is 1.20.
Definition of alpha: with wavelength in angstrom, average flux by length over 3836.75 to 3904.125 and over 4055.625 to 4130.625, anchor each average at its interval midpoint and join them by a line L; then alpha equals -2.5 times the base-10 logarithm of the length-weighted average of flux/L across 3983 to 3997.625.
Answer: -0.16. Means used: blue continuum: 0.634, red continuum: 0.694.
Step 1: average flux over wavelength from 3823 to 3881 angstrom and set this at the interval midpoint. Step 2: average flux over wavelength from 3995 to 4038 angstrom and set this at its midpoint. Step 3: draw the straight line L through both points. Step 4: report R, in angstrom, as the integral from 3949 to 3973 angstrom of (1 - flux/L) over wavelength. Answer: 3.3 angstrom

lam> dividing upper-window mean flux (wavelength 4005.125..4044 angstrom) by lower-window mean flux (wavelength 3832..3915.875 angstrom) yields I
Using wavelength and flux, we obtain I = 1.17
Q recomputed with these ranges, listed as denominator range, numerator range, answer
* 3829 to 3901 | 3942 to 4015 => 1.15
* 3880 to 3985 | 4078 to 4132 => 1.18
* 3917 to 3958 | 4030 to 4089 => 1.18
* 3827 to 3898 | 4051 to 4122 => 1.26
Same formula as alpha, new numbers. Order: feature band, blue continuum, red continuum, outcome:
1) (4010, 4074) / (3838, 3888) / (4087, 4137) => -0.12 mag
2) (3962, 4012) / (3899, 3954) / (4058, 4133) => 0.03 mag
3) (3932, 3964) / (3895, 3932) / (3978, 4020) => 0.08 mag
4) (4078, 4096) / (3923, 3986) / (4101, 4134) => -0.06 mag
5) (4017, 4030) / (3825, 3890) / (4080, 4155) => -0.09 mag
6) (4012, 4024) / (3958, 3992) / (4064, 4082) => -0.06 mag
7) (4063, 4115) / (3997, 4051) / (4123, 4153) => 0.05 mag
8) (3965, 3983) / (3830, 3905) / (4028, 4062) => 0.30 mag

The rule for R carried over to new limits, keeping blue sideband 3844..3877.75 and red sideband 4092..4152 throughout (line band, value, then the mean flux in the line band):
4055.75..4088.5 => -2.7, 0.732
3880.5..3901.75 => 3.5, 0.589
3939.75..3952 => -0.2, 0.71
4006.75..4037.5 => -2.4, 0.739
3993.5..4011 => -1.4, 0.743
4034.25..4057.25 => -2.7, 0.763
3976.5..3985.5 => 0.8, 0.631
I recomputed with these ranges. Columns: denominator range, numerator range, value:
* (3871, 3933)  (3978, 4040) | 1.13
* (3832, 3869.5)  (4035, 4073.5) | 1.20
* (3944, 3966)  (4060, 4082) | 1.10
